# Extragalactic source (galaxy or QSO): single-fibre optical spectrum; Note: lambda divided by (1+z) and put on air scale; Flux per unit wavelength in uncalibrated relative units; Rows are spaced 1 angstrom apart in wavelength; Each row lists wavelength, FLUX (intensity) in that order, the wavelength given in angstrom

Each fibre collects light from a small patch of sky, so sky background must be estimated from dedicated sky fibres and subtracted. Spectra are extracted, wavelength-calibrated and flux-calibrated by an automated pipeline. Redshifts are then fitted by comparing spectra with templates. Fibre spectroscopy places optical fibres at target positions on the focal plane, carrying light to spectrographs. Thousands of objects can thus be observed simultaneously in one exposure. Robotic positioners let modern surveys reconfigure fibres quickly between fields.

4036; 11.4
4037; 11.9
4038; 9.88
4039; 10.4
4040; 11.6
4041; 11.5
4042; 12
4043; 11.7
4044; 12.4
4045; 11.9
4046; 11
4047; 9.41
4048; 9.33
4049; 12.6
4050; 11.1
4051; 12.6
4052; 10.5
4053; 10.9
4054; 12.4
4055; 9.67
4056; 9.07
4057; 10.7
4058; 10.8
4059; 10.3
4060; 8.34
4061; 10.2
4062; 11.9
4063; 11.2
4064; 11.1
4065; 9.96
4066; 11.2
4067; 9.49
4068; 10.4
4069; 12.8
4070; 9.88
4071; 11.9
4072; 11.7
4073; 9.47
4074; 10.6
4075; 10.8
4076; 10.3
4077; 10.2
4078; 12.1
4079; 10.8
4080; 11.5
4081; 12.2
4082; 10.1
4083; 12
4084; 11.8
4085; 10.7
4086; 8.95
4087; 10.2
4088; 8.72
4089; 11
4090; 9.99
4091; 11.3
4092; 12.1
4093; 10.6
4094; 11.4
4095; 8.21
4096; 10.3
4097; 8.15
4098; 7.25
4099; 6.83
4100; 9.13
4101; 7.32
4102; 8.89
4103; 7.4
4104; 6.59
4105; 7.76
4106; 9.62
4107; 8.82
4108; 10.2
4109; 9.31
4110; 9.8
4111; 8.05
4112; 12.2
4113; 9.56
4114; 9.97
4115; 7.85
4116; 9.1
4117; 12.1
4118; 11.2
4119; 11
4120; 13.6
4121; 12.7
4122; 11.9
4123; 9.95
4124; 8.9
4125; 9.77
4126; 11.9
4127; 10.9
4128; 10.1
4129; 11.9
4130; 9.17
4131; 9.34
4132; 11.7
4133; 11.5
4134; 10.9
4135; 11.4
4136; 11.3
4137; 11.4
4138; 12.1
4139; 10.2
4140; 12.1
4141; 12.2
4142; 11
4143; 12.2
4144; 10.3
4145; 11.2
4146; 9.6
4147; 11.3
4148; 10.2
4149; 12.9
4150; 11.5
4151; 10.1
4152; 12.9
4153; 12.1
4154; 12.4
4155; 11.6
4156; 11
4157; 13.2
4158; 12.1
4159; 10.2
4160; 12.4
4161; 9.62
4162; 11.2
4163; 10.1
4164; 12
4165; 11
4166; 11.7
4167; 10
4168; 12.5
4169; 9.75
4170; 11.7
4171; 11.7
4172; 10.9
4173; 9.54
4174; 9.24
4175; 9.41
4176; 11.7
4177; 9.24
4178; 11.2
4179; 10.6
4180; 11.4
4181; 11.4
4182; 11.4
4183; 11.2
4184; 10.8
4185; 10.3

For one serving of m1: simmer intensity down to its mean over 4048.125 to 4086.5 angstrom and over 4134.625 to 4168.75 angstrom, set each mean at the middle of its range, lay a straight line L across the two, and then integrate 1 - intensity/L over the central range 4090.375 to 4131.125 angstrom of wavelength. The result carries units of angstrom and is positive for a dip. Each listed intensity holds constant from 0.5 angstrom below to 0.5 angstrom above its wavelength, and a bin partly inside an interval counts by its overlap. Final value 4.77 angstrom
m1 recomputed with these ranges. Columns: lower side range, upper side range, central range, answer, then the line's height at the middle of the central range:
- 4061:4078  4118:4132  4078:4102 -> 1.8 angstrom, 10.9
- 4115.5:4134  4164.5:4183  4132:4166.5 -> -1.6 angstrom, 10.9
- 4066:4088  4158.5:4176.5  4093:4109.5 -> 3.3 angstrom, 10.8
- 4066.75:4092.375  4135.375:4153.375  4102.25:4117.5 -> 2.6 angstrom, 11.1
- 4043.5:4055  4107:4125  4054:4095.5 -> 0.9 angstrom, 10.9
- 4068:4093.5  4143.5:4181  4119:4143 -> -0.3 angstrom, 11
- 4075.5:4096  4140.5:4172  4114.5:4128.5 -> 0.3 angstrom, 11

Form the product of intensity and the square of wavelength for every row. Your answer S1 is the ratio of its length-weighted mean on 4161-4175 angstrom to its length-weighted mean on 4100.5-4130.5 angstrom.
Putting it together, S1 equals 1.1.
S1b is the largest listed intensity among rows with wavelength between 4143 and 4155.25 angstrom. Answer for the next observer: 12.9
